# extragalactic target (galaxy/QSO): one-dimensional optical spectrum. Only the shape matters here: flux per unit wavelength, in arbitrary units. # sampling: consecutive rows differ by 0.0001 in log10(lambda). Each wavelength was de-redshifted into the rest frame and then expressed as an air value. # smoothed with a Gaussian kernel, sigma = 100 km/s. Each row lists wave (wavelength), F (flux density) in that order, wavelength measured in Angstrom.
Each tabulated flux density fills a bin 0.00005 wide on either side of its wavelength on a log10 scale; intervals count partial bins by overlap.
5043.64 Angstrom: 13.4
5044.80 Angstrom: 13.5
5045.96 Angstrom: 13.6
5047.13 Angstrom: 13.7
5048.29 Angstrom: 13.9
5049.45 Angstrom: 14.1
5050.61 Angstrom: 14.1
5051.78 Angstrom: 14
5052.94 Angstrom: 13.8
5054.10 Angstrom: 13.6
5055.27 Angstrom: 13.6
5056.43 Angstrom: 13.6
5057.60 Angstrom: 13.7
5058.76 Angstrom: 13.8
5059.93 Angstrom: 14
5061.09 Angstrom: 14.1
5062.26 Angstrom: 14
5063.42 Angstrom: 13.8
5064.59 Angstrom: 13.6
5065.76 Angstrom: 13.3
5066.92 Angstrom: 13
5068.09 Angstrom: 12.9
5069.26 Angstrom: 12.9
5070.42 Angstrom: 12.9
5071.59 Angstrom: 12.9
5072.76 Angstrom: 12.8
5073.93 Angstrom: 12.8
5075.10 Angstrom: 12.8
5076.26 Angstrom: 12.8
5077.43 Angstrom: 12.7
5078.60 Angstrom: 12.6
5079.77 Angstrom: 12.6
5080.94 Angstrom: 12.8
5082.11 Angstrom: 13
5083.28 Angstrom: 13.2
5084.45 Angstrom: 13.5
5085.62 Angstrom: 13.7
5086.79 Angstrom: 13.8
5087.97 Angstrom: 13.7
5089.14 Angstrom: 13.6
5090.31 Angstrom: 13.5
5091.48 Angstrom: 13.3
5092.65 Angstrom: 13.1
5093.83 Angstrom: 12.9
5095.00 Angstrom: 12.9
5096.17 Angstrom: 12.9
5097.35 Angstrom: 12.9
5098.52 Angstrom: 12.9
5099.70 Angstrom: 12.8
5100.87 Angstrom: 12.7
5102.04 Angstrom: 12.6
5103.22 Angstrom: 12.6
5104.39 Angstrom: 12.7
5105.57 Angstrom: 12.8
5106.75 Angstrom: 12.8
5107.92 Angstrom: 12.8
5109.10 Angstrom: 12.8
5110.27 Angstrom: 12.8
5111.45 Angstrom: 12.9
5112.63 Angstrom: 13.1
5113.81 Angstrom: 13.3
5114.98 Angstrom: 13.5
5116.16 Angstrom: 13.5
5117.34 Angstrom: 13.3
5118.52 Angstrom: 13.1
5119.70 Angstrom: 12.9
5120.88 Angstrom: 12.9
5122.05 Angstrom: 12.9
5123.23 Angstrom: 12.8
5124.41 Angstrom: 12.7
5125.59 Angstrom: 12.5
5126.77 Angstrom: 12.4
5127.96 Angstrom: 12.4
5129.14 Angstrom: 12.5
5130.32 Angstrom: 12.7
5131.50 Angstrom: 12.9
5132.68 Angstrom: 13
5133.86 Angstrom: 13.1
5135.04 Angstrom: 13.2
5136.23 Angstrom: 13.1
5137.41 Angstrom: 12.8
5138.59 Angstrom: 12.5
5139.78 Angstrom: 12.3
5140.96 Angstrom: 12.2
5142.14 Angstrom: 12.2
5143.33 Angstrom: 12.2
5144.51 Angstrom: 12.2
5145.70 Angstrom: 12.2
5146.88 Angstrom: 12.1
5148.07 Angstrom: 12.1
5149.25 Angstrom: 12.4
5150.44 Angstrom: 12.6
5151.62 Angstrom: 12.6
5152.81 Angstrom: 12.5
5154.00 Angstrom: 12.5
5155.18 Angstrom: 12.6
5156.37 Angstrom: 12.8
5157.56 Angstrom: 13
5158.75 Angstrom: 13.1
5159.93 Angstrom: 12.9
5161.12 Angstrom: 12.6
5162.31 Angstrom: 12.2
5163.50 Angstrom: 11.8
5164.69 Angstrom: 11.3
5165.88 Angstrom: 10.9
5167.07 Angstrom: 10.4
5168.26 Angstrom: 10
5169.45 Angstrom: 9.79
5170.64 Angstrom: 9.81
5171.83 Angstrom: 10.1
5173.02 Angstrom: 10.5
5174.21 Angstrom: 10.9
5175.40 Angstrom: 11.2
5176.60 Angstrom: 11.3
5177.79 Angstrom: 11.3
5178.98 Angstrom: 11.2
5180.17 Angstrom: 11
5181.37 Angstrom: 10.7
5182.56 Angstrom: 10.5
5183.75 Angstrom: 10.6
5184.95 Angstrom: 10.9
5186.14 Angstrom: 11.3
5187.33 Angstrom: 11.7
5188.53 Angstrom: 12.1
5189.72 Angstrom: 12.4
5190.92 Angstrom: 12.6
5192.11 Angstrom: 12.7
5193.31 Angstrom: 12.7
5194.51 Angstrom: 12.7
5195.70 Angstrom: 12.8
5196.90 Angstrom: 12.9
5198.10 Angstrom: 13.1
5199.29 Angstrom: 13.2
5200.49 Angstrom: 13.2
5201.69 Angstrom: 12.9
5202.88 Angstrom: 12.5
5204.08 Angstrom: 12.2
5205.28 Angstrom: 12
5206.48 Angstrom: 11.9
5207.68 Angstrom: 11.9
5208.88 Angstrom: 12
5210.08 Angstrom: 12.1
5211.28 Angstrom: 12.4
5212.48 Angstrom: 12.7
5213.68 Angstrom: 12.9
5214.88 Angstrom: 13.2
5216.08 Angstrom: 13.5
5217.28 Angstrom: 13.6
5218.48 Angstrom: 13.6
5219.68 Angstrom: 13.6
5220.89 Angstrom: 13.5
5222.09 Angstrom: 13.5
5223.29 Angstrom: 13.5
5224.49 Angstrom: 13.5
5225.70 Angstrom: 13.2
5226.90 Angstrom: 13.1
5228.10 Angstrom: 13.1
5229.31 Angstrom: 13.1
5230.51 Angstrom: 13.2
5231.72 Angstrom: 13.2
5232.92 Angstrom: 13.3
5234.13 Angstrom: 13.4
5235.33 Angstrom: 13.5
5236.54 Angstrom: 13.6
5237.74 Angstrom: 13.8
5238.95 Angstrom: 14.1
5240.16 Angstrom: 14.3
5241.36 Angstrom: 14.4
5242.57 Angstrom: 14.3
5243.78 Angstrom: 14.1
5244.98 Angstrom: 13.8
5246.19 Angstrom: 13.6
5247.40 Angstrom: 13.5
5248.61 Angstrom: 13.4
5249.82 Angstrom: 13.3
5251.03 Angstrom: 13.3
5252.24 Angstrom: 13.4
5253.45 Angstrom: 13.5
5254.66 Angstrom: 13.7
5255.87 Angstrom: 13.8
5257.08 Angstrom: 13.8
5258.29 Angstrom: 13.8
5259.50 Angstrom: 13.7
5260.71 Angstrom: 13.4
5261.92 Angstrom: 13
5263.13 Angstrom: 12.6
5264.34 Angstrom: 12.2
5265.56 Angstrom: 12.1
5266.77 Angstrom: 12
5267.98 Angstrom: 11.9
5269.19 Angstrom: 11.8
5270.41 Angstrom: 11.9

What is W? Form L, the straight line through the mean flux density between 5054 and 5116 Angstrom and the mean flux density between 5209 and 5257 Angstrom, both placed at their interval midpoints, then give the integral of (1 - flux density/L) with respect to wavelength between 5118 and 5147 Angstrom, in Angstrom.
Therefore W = 1.3 Angstrom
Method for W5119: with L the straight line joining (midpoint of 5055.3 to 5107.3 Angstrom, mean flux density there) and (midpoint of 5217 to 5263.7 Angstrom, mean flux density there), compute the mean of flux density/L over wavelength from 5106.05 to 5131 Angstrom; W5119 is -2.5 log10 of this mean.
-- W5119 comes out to 0.03 mag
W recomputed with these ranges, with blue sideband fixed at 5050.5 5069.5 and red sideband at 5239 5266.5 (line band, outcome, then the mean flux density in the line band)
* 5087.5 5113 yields 1.2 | 13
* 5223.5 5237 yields 0.2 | 13.3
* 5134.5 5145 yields 0.8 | 12.5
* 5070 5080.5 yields 0.7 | 12.8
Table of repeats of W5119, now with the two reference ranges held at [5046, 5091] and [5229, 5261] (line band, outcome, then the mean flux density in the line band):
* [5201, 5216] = 0.10 mag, 12.4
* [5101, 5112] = 0.06 mag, 12.8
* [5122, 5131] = 0.07 mag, 12.6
